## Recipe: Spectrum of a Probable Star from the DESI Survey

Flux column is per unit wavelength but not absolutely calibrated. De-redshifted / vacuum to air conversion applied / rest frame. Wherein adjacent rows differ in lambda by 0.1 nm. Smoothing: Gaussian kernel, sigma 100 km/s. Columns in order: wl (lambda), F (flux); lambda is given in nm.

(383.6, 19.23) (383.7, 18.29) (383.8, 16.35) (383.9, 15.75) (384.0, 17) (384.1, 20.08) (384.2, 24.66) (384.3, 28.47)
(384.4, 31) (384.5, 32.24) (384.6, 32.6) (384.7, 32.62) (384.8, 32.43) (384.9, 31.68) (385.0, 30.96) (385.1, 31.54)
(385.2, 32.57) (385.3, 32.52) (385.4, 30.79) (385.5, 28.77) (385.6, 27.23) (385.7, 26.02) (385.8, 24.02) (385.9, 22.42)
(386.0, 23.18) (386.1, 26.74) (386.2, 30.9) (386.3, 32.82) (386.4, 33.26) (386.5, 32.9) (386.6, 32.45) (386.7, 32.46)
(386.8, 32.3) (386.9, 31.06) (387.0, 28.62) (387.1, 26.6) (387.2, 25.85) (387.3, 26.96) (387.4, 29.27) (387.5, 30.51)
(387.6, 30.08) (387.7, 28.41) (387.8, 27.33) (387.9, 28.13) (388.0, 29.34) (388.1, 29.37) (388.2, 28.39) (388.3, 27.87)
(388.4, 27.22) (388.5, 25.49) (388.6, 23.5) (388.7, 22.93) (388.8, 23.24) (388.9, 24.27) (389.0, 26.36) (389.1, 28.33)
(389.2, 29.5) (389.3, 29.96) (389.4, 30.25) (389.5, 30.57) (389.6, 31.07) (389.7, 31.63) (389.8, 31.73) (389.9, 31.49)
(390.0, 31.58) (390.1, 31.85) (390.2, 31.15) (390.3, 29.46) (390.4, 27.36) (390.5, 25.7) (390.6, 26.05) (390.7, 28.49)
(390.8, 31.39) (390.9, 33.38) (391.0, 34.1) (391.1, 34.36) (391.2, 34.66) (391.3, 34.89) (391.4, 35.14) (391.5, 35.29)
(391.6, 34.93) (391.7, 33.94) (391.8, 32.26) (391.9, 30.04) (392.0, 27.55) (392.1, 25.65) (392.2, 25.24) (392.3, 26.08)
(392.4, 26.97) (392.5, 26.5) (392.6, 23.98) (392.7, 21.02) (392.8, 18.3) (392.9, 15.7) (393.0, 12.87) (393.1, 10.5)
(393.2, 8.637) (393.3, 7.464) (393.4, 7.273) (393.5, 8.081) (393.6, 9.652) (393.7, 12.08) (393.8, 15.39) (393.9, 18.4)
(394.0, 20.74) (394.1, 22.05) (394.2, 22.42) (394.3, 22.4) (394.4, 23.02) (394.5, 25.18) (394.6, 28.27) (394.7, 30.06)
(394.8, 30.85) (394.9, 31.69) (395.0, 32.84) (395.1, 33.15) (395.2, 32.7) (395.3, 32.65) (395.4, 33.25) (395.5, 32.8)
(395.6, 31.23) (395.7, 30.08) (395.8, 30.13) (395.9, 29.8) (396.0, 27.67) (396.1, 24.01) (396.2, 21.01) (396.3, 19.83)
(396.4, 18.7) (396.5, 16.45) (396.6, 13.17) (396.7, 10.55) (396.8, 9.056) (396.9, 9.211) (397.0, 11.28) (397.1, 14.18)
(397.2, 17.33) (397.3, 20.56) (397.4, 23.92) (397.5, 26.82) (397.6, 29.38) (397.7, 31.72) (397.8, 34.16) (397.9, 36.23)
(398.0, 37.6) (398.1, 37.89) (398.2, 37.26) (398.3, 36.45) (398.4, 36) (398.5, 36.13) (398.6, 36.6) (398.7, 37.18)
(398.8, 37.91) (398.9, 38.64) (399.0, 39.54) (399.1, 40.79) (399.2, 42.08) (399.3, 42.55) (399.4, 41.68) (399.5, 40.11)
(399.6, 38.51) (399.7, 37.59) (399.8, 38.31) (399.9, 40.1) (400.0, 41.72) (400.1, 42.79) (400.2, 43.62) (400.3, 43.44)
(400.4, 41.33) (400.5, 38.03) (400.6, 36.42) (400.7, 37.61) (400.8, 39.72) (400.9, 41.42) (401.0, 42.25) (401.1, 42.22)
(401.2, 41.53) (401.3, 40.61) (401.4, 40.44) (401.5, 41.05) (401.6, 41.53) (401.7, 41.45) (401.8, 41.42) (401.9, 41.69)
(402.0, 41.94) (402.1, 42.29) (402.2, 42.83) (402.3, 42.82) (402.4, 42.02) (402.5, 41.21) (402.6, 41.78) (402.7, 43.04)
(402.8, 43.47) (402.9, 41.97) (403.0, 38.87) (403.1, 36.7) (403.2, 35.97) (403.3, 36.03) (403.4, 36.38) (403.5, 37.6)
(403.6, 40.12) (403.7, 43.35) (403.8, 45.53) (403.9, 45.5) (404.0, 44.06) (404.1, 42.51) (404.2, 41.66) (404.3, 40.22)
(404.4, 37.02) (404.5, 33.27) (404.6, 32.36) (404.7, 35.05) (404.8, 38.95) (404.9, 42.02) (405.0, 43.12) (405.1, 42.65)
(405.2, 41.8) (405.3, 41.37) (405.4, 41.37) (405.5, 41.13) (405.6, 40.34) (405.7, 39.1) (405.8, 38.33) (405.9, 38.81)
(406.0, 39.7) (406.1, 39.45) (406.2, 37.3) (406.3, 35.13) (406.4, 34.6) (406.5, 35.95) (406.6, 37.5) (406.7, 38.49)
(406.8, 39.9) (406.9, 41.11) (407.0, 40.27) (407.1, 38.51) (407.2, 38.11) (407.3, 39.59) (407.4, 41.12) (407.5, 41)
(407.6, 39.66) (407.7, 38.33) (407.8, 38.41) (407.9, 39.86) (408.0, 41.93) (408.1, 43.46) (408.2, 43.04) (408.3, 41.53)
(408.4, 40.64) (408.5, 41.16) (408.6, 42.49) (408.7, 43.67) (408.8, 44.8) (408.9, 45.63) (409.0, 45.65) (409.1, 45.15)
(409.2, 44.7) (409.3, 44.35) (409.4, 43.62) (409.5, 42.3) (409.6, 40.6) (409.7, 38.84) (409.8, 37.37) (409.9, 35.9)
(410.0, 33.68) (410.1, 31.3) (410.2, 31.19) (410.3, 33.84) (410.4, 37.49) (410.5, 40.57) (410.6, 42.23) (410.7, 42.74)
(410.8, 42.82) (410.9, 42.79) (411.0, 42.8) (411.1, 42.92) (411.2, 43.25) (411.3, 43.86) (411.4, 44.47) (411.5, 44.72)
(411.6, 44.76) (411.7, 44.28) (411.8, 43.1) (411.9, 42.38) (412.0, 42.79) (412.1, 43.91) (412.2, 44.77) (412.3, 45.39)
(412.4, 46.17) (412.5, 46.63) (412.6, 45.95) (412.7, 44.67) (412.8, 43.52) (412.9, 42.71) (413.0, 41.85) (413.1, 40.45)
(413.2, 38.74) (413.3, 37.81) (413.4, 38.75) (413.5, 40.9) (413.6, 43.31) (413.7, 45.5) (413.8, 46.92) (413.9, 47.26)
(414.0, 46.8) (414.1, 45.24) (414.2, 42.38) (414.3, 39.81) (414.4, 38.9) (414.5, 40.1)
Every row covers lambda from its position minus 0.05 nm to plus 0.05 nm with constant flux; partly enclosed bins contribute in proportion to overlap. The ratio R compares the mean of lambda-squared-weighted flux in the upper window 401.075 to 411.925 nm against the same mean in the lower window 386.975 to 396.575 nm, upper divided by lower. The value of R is 1.7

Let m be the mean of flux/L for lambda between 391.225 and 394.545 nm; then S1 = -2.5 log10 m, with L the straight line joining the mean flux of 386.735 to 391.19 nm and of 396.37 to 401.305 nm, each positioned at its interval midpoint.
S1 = 0.36 mag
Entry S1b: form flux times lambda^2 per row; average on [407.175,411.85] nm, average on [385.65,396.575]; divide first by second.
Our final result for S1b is 1.70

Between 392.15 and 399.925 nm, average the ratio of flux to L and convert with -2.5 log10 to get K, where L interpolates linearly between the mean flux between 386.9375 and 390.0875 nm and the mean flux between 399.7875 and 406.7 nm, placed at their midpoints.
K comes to 0.30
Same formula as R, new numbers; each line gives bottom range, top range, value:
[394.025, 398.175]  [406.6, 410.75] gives 1.68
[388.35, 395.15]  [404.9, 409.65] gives 1.71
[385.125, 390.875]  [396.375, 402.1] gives 1.27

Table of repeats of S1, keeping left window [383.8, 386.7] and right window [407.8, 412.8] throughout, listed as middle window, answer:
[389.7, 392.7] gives 0.05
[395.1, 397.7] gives 0.44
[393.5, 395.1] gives 0.41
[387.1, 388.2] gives 0.05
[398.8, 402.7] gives -0.11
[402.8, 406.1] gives -0.03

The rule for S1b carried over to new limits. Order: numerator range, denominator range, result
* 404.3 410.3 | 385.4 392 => 1.48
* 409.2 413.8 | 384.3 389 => 1.64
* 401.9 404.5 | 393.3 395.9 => 1.74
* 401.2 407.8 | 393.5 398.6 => 1.65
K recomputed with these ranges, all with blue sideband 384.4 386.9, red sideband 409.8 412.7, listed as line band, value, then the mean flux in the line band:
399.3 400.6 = -0.11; 40.5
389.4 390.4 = 0.04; 30.9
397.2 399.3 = 0.04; 34.6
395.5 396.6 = 0.37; 24.7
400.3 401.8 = -0.10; 40.5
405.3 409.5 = -0.02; 40.6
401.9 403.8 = -0.08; 40.6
